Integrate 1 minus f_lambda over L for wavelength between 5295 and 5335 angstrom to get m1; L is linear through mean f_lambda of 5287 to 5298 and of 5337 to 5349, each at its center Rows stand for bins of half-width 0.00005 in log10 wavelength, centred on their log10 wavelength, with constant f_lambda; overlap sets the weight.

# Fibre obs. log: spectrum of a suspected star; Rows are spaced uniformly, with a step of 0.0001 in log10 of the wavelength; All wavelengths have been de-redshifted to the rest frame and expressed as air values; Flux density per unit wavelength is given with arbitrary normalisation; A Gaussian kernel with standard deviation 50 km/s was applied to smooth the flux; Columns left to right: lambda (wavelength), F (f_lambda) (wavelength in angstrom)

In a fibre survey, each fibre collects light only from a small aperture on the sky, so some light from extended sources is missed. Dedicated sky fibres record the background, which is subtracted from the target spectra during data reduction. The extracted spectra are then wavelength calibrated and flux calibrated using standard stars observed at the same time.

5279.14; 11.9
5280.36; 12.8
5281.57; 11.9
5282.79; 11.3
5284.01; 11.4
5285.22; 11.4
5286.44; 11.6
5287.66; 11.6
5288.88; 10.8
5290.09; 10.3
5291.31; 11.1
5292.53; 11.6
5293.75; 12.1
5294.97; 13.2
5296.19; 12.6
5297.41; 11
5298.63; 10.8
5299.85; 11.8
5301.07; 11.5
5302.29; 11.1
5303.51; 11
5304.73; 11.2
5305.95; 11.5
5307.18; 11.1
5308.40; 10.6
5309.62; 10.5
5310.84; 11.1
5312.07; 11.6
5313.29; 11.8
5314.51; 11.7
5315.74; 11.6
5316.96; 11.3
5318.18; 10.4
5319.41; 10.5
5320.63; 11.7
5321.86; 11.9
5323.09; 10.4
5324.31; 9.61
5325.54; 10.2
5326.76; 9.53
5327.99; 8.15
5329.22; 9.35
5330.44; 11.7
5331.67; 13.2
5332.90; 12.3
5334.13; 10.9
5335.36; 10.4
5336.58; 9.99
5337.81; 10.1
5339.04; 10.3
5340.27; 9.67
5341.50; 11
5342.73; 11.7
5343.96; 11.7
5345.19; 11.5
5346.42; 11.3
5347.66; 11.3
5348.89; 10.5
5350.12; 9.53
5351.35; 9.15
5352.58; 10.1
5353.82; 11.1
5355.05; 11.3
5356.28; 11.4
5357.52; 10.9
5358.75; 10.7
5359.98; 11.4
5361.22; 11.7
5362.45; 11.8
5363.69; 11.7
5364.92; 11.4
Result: 0.73 angstrom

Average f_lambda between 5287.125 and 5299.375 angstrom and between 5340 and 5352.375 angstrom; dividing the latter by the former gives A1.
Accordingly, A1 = 0.93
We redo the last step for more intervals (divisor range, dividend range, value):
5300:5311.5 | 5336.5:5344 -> 0.96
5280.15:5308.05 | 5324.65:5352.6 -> 0.92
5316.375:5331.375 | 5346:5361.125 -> 1.03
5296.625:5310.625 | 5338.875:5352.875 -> 0.96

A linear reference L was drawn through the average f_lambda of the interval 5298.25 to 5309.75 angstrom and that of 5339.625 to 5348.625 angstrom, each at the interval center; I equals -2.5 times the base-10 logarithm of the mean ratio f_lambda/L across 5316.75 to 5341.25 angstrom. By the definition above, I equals 0.06 mag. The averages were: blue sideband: 11.1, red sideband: 11.1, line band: 10.6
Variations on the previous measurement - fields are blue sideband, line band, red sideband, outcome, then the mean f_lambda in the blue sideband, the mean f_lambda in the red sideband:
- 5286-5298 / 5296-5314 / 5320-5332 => -0.01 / 11.6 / 10.5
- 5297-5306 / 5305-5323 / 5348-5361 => -0.01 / 11.2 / 10.7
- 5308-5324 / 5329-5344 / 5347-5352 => -0.04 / 11.1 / 10.1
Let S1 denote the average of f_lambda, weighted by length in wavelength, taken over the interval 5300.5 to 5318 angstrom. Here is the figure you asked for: 11.2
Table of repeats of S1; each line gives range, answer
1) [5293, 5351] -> 11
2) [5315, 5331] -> 10.5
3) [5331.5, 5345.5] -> 11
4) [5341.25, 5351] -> 11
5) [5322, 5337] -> 10.5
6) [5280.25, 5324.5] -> 11.3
